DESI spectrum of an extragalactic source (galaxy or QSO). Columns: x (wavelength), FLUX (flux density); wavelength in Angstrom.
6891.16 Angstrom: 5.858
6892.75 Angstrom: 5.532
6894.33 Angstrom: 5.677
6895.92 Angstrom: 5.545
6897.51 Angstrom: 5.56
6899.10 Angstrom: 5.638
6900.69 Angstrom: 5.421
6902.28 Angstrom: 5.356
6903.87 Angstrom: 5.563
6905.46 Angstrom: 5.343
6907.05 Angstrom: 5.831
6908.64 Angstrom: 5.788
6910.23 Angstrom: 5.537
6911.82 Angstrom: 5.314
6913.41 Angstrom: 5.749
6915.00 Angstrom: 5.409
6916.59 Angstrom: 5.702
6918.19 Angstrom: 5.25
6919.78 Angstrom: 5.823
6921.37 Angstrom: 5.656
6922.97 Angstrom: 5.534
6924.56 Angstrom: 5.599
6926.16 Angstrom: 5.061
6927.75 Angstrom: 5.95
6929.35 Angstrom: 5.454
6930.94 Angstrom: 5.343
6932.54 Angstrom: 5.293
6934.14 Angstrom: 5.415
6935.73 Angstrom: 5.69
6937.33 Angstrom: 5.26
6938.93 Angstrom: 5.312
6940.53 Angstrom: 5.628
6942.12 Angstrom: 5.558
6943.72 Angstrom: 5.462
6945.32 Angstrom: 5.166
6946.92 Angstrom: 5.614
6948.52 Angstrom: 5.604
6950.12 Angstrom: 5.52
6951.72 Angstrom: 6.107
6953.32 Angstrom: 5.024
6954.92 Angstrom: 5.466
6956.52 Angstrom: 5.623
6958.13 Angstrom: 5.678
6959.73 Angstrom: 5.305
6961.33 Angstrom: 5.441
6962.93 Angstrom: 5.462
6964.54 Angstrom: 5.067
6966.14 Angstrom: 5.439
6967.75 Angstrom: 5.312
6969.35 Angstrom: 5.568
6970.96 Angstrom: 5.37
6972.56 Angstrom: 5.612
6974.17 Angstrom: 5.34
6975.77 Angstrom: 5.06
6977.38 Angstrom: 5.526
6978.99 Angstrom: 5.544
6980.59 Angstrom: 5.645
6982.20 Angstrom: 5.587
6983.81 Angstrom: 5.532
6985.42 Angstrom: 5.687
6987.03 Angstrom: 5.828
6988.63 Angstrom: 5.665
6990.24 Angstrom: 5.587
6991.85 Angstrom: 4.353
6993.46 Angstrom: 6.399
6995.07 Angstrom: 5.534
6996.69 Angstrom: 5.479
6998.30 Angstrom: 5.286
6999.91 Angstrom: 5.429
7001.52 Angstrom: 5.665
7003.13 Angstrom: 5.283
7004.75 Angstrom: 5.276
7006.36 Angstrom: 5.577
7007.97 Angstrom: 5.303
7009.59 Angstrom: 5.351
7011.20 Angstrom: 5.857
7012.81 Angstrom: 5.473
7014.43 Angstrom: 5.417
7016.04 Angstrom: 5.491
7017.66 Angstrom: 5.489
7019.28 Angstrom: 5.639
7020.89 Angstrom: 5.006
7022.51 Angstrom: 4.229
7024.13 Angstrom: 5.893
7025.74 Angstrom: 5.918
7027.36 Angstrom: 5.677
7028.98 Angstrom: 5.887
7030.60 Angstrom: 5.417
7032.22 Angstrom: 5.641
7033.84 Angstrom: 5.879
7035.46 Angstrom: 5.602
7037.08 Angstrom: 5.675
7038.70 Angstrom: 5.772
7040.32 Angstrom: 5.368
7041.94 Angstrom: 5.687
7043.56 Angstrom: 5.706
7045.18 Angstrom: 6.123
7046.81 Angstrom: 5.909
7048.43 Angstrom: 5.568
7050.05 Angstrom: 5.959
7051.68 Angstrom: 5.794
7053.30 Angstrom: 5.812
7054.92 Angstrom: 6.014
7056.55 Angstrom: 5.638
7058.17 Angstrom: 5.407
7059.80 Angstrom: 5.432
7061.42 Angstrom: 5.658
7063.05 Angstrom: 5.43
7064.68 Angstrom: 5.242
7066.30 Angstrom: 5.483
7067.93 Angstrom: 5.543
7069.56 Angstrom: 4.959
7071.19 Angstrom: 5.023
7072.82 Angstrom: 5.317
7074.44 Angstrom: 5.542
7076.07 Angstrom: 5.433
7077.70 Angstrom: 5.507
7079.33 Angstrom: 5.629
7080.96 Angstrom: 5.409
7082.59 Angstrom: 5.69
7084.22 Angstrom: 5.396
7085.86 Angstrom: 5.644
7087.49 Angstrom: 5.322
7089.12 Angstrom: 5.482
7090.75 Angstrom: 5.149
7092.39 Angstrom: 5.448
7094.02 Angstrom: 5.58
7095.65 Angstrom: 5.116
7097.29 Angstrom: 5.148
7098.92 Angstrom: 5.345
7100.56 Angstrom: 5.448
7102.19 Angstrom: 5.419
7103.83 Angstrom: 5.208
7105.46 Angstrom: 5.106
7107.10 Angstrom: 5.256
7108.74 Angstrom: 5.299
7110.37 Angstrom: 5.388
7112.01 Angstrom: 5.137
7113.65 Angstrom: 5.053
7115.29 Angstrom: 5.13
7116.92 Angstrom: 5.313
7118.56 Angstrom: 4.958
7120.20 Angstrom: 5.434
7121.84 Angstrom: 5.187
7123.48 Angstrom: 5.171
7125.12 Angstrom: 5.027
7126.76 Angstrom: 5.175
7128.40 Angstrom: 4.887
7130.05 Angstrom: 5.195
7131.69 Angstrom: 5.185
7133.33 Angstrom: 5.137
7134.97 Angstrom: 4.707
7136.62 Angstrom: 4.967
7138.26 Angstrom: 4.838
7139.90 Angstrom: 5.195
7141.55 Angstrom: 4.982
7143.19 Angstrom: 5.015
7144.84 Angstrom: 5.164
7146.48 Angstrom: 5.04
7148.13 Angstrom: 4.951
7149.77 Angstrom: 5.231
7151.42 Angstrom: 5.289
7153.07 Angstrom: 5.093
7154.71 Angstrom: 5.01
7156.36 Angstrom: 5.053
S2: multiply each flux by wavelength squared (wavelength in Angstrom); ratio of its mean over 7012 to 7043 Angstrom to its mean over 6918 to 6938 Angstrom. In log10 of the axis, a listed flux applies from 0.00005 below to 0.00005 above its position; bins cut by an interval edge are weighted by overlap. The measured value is 1.04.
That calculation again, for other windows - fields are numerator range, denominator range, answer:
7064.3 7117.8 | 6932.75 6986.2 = 1.01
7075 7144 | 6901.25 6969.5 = 1.00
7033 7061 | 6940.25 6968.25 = 1.08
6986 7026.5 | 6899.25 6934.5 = 1.01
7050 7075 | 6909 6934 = 1.04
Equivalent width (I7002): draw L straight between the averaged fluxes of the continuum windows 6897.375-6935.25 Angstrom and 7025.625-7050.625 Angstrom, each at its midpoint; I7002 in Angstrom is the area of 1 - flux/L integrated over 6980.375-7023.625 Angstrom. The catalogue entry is 1.7 Angstrom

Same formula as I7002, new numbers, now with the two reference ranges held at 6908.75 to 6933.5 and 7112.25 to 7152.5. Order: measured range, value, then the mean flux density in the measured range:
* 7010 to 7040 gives -1.3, 5.55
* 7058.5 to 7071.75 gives -0.3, 5.35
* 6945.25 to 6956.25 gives -0.1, 5.53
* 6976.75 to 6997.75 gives -0.7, 5.56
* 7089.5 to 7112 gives -0.6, 5.3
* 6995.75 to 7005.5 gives -0.1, 5.4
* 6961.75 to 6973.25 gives 0.0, 5.4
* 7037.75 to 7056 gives -1.8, 5.79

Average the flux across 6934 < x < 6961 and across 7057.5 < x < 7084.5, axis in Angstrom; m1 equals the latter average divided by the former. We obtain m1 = 0.99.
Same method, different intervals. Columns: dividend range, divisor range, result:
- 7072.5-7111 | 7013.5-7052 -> 0.96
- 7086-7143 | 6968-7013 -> 0.95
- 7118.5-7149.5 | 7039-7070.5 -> 0.90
